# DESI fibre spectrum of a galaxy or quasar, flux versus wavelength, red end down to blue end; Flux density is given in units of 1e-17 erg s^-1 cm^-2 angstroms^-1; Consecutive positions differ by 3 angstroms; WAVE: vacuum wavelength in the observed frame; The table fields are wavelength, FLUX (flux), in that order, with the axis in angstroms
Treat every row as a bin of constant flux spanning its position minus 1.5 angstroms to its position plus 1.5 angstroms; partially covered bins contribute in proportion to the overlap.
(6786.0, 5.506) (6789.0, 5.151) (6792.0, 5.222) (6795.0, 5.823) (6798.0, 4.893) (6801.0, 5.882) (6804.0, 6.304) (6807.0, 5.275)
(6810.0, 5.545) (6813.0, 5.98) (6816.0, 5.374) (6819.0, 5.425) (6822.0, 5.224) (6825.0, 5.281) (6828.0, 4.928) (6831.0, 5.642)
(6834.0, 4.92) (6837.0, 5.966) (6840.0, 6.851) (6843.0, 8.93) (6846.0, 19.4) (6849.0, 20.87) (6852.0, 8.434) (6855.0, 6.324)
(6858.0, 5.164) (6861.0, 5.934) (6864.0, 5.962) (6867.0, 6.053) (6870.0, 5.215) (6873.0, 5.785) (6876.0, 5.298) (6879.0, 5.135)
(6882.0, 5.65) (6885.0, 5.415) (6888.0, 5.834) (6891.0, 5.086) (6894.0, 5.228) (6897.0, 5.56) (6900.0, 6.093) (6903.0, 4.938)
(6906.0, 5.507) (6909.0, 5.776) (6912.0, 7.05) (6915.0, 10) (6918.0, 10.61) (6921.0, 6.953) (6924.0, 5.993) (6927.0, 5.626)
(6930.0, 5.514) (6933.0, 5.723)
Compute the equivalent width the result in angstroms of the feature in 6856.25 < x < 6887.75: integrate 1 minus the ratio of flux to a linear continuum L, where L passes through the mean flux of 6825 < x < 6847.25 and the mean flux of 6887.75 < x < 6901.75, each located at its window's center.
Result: 4.0 angstroms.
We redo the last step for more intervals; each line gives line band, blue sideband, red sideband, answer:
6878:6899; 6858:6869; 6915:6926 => 4.20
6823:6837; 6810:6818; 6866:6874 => 0.91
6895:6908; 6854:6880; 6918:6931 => 1.42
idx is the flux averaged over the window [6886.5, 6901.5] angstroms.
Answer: 5.56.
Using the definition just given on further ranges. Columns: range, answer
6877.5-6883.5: 5.39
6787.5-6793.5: 5.19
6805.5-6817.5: 5.54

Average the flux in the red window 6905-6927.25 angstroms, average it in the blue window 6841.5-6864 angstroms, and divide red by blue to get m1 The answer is 0.7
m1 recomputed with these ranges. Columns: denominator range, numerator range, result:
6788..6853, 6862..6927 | 0.86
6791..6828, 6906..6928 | 1.33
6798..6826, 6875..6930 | 1.12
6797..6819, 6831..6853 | 1.87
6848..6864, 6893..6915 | 0.70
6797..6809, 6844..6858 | 2.26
